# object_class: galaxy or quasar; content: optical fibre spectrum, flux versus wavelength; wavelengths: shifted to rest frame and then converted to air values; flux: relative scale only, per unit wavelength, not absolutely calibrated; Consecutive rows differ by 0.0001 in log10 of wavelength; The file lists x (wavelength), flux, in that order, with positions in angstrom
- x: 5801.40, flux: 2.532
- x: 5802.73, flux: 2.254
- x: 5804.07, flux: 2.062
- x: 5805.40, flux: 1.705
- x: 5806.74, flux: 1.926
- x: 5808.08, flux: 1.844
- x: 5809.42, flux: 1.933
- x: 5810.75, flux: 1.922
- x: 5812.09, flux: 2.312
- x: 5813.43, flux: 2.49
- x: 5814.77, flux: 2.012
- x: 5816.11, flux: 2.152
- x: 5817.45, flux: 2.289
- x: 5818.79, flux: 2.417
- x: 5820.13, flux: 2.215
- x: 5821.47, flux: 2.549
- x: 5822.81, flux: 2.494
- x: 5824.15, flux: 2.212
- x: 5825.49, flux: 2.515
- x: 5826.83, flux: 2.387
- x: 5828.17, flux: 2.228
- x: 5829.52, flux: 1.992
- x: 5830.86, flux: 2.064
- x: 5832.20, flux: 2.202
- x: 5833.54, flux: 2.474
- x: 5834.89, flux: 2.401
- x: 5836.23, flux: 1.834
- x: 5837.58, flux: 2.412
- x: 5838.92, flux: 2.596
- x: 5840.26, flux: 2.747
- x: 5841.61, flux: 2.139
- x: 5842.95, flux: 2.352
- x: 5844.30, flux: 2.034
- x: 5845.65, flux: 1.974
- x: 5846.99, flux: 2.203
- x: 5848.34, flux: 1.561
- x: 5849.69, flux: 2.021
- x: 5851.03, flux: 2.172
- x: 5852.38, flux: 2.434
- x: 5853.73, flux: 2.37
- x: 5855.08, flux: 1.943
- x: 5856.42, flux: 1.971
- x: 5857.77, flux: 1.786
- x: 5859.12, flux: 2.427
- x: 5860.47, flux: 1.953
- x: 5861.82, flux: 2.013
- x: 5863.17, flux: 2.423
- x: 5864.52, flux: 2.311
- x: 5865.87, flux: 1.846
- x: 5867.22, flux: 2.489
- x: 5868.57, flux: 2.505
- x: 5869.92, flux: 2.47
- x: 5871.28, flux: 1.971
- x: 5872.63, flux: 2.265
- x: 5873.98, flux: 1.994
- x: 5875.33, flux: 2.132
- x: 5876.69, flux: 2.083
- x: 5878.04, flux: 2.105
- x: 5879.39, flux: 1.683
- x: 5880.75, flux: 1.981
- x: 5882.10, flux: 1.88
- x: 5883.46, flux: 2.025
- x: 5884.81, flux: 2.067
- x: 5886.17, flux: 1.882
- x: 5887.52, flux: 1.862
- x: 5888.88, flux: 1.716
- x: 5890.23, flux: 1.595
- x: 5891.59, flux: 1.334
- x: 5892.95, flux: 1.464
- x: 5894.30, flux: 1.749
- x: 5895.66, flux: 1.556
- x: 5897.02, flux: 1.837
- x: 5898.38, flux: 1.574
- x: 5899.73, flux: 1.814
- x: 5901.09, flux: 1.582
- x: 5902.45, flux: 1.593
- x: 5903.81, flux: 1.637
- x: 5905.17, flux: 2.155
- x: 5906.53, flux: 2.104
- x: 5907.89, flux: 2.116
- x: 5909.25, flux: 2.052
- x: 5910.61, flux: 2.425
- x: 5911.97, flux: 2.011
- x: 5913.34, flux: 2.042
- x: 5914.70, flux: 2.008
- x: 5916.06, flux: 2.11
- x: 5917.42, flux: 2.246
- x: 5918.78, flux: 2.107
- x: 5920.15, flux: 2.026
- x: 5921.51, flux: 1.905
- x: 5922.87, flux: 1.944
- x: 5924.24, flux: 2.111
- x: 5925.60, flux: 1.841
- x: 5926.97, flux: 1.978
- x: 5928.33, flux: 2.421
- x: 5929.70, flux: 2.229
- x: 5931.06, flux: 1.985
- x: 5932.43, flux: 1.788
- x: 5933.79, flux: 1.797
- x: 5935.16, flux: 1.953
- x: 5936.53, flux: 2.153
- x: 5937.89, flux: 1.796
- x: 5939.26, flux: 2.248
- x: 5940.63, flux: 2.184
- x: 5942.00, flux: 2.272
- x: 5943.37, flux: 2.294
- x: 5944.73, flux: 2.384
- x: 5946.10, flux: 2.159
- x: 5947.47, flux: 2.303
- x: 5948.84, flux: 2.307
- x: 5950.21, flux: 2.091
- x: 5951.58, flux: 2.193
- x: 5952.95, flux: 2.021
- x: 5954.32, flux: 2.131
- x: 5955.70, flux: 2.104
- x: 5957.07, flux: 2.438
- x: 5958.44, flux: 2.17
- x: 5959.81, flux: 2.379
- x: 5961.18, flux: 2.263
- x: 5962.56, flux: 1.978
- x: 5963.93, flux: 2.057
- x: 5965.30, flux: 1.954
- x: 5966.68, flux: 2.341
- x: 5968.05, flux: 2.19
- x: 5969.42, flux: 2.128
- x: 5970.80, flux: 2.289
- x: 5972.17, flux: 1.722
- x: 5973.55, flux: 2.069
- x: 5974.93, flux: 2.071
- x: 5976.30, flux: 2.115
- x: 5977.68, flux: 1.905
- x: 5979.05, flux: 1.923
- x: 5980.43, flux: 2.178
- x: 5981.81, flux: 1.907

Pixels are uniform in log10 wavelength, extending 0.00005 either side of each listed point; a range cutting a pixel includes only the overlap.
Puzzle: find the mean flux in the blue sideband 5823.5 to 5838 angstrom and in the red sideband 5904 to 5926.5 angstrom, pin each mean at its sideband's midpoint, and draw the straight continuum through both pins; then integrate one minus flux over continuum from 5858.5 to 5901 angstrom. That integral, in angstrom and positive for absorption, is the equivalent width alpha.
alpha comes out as 3.59 angstrom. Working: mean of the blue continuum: 2.24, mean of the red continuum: 2.06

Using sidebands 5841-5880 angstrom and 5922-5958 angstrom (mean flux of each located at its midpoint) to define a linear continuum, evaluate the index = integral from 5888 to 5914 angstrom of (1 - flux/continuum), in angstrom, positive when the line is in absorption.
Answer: 3.8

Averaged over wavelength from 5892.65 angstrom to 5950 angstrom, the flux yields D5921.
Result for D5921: 2.01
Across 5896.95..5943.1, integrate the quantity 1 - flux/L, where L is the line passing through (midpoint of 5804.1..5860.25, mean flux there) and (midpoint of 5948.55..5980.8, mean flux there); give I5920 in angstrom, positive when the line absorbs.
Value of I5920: 3.0 angstrom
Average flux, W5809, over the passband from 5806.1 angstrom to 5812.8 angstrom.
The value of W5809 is 1.99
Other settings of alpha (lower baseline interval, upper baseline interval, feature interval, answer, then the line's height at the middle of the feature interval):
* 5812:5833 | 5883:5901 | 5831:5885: -4.4 angstrom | 2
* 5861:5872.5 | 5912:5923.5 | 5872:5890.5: 2.0 angstrom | 2.19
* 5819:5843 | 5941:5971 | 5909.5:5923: 0.9 angstrom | 2.24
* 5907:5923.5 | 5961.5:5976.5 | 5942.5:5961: -1.3 angstrom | 2.09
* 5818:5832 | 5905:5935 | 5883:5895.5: 2.4 angstrom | 2.14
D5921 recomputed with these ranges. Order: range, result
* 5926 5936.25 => 2.02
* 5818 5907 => 2.07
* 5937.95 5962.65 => 2.21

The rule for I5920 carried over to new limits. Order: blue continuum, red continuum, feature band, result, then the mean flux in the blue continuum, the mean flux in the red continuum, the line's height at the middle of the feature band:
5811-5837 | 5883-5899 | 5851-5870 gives -2.3 angstrom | 2.27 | 1.72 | 1.97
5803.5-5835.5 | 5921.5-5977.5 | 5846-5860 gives 0.6 angstrom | 2.2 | 2.12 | 2.18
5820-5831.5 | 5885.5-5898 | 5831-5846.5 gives -0.7 angstrom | 2.3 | 1.66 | 2.17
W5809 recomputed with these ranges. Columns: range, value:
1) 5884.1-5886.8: 1.98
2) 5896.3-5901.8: 1.7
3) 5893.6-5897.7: 1.71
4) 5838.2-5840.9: 2.67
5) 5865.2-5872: 2.26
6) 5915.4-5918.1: 2.18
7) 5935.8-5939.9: 2.06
